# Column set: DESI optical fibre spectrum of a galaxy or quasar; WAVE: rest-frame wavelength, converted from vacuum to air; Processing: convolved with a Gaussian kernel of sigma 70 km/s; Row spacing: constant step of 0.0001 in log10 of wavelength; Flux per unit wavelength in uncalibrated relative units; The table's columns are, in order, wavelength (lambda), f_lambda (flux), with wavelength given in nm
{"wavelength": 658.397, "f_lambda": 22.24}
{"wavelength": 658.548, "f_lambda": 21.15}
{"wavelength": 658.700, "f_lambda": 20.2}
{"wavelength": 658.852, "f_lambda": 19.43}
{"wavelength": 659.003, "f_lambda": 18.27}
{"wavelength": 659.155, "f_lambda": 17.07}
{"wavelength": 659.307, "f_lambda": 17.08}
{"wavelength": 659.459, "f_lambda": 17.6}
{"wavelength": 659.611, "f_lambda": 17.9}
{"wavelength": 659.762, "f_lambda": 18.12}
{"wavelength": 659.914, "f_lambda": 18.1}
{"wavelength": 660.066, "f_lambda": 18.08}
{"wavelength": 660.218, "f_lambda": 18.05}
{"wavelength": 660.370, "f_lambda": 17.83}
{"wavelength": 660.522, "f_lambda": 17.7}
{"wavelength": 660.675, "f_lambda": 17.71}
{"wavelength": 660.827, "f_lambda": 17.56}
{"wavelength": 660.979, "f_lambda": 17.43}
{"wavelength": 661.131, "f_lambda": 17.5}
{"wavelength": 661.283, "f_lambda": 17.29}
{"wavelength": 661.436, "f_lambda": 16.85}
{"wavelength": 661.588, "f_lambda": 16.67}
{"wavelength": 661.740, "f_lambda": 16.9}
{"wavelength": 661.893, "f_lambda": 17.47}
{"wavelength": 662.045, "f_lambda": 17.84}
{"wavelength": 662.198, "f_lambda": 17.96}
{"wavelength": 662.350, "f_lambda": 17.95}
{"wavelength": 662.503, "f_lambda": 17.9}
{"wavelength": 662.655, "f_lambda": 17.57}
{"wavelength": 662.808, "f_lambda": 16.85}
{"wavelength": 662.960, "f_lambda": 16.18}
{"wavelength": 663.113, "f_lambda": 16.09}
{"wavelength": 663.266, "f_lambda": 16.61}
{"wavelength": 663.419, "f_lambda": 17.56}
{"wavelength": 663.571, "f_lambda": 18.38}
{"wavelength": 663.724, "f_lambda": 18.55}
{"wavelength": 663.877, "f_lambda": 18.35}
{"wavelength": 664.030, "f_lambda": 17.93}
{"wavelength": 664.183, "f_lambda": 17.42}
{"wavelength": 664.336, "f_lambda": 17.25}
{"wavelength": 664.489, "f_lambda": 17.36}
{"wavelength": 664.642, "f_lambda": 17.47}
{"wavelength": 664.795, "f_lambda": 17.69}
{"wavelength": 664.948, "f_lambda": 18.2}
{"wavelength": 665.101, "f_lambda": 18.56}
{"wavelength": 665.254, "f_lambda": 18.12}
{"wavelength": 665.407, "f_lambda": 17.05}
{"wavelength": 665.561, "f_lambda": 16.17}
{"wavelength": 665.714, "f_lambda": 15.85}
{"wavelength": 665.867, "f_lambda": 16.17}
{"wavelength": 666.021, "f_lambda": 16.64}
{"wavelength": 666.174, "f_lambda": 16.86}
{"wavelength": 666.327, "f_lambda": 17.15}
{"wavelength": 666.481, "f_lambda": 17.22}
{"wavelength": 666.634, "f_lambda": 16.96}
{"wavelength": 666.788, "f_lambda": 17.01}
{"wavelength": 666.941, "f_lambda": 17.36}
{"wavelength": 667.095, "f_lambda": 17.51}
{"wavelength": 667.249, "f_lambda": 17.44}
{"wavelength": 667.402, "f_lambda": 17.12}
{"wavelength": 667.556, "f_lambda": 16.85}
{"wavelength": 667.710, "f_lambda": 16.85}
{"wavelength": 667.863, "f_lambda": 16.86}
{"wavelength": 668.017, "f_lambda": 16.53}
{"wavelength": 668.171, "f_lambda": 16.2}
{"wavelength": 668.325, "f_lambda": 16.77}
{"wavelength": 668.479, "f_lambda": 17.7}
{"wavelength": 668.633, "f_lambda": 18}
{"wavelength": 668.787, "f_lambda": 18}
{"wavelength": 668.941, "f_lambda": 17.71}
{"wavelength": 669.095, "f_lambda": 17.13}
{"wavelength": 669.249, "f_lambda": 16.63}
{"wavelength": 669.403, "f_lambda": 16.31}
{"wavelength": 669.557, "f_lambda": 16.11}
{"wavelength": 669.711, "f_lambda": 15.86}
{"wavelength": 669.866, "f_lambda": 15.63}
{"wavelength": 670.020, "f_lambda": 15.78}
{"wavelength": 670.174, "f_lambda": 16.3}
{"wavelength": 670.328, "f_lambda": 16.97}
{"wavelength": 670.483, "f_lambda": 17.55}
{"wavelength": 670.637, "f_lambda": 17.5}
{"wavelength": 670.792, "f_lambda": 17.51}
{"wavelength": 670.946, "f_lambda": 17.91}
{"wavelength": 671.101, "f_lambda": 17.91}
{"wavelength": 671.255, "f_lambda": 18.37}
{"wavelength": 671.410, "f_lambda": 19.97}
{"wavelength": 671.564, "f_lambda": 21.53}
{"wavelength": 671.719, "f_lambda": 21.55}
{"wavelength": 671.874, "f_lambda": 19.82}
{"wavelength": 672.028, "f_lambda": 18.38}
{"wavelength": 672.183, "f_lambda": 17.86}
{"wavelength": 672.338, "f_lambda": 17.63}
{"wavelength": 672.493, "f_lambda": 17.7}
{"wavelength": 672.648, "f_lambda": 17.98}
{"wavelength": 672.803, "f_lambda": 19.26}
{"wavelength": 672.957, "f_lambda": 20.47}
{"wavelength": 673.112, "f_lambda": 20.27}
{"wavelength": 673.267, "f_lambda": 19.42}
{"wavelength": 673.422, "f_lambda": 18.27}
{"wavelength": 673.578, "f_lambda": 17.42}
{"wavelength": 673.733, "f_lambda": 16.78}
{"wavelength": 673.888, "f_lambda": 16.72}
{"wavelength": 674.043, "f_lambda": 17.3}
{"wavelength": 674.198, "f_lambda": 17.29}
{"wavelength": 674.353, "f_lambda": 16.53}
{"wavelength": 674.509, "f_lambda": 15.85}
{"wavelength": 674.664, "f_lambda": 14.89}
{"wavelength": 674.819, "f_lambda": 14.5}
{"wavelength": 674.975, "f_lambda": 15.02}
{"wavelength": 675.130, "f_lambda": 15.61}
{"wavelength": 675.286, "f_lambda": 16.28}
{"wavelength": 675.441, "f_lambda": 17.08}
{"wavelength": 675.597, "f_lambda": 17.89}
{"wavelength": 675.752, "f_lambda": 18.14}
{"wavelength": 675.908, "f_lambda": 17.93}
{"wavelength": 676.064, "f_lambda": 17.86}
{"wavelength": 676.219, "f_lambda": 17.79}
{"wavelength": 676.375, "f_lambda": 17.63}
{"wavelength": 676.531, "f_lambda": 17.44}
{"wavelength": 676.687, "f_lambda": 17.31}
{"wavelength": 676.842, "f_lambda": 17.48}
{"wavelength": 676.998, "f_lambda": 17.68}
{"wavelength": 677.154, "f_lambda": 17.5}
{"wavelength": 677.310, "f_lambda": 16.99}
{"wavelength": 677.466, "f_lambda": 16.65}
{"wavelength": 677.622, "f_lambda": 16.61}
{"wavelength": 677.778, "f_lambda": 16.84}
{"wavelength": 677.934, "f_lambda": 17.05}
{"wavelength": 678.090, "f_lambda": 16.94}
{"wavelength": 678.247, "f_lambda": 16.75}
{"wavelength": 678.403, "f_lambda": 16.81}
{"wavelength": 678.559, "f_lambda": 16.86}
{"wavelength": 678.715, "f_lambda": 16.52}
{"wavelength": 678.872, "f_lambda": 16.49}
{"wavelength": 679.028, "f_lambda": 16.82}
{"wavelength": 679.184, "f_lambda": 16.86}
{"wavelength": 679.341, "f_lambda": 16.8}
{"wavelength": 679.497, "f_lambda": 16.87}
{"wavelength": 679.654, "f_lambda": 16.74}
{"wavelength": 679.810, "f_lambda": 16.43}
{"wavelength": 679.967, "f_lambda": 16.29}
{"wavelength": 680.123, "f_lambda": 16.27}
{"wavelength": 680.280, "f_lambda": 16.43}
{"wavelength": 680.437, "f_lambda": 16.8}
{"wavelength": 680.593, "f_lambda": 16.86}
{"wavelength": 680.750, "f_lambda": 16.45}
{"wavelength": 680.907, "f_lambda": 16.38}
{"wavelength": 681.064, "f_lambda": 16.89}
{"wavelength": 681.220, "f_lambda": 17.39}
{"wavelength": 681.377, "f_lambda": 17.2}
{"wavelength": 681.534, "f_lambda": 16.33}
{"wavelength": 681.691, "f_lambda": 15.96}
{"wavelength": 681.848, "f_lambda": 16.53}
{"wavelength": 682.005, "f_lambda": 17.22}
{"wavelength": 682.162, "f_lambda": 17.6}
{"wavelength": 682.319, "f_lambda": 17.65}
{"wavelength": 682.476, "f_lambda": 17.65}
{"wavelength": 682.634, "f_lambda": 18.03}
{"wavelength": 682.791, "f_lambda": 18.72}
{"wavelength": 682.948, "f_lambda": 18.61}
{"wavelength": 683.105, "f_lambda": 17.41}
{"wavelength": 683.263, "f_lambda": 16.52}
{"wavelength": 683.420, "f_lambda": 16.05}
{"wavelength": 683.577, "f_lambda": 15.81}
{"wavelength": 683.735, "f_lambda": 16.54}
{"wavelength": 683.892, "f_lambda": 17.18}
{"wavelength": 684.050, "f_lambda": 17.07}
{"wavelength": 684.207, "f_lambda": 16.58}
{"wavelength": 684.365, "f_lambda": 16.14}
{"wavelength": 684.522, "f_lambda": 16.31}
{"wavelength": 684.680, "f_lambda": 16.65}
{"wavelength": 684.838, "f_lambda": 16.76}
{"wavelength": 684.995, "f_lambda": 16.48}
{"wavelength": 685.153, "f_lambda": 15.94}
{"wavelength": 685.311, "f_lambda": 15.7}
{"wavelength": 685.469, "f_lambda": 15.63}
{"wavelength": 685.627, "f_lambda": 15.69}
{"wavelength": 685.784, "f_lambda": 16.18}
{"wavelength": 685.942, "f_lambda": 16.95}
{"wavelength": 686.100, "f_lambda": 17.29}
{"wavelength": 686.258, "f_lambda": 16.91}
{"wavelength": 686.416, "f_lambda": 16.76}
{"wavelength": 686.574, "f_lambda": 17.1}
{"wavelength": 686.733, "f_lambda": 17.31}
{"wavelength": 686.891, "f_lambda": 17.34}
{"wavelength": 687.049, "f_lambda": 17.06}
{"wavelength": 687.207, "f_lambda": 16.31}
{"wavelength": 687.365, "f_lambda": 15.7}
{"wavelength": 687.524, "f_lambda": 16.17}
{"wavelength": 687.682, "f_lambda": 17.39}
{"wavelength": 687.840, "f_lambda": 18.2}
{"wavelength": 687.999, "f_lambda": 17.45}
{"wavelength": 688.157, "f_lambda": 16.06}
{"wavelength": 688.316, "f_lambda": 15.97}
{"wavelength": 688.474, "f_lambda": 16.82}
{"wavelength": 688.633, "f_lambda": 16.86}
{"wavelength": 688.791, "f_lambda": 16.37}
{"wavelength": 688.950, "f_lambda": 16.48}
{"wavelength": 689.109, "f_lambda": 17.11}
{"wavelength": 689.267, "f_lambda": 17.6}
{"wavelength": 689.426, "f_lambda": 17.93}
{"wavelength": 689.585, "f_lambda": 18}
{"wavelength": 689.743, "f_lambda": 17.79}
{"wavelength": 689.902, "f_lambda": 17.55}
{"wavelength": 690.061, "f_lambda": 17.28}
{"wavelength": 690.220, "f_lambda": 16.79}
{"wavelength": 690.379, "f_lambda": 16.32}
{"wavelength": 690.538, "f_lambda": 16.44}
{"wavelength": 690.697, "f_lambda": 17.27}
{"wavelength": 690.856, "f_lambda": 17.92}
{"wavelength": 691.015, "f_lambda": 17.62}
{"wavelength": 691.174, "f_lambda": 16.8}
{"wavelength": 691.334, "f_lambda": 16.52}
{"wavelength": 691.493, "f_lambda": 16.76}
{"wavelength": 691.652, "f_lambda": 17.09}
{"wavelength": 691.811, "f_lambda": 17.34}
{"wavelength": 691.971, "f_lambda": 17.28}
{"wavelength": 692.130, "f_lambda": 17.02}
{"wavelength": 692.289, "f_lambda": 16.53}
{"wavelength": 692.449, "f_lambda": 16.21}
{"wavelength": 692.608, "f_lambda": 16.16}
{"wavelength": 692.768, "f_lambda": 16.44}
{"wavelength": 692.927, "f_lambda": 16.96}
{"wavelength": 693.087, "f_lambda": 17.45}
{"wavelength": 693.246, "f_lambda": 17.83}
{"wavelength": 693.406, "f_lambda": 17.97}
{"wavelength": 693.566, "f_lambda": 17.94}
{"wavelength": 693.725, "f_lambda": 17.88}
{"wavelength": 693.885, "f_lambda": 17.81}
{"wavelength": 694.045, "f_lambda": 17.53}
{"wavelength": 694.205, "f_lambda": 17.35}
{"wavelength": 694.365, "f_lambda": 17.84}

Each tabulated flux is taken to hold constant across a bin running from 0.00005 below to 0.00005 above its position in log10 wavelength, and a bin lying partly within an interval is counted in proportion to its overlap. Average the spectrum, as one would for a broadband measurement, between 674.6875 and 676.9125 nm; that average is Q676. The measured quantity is 16.9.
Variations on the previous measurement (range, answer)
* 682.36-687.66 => 16.8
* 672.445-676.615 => 17.4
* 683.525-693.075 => 16.8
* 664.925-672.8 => 17.4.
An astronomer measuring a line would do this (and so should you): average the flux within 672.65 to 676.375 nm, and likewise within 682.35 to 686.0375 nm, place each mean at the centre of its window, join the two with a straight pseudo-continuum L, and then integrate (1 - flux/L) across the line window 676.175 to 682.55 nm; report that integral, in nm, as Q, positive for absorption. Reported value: 0.05 nm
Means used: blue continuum 17.3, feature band 16.9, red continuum 16.7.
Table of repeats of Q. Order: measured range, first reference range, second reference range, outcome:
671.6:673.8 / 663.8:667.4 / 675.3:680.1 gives -0.21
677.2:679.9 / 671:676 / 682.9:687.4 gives 0.09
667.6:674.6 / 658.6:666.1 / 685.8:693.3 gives -0.12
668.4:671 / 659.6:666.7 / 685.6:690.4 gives 0.05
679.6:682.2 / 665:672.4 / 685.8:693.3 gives 0.07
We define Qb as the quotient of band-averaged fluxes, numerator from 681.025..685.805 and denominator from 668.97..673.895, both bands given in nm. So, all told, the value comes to 0.9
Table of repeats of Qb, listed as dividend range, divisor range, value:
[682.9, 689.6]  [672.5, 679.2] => 0.97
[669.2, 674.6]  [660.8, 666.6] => 1.03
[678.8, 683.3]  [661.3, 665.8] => 0.98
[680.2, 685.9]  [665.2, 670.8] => 0.99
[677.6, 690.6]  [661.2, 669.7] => 0.98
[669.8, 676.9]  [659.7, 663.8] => 1.01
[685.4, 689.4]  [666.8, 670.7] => 0.99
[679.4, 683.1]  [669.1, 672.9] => 0.95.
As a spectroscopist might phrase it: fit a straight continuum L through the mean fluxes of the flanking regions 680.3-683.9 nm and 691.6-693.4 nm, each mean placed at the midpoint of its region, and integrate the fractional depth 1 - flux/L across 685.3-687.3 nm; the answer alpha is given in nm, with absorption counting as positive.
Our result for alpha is 0.04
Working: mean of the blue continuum 17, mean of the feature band 16.7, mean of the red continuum 17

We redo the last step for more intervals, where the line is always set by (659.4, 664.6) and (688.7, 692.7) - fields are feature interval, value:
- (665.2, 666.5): 0.05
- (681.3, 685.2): 0.06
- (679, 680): 0.03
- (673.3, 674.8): 0.05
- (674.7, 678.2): 0.06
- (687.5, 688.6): 0.01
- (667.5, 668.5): 0.04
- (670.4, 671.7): -0.10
